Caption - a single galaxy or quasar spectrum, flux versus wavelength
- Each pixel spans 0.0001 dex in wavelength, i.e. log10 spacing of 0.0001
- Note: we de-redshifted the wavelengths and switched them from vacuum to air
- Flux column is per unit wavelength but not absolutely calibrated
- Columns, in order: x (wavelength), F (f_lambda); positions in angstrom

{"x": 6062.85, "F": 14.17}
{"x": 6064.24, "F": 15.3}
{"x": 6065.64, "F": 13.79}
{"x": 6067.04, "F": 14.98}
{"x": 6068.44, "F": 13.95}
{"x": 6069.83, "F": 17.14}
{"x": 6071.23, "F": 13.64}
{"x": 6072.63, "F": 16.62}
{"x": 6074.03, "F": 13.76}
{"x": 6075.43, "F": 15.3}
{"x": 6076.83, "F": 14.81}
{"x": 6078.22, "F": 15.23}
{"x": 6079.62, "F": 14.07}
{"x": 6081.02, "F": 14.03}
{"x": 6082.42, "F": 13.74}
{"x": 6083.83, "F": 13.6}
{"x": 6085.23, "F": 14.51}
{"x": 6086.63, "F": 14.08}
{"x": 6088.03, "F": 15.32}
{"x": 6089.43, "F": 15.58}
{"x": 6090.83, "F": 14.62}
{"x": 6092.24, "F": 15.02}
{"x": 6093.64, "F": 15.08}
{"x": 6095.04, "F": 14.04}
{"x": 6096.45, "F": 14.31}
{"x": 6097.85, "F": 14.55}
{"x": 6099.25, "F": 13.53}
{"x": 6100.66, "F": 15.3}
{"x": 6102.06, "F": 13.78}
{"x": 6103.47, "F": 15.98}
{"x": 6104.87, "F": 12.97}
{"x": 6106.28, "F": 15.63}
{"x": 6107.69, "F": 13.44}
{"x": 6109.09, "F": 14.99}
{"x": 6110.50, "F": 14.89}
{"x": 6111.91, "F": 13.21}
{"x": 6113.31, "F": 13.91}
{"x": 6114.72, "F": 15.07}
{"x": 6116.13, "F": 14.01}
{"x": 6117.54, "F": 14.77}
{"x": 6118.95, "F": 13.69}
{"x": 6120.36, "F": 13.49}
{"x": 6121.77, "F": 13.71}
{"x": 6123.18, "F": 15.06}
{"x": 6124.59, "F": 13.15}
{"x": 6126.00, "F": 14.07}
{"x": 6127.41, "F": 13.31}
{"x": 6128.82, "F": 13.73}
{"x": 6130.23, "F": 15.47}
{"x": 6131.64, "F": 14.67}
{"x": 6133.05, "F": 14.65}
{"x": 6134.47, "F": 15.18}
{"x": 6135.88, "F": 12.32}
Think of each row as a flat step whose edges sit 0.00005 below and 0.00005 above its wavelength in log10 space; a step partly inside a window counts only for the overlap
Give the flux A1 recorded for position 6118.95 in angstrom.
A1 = 13.69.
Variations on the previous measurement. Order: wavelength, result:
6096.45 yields 14.31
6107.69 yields 13.44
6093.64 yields 15.08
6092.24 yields 15.02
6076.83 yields 14.81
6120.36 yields 13.49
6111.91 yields 13.21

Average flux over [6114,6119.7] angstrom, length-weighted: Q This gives 14.4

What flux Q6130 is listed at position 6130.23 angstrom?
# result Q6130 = 15.47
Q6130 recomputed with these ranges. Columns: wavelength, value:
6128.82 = 13.73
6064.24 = 15.3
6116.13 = 14.01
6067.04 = 14.98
